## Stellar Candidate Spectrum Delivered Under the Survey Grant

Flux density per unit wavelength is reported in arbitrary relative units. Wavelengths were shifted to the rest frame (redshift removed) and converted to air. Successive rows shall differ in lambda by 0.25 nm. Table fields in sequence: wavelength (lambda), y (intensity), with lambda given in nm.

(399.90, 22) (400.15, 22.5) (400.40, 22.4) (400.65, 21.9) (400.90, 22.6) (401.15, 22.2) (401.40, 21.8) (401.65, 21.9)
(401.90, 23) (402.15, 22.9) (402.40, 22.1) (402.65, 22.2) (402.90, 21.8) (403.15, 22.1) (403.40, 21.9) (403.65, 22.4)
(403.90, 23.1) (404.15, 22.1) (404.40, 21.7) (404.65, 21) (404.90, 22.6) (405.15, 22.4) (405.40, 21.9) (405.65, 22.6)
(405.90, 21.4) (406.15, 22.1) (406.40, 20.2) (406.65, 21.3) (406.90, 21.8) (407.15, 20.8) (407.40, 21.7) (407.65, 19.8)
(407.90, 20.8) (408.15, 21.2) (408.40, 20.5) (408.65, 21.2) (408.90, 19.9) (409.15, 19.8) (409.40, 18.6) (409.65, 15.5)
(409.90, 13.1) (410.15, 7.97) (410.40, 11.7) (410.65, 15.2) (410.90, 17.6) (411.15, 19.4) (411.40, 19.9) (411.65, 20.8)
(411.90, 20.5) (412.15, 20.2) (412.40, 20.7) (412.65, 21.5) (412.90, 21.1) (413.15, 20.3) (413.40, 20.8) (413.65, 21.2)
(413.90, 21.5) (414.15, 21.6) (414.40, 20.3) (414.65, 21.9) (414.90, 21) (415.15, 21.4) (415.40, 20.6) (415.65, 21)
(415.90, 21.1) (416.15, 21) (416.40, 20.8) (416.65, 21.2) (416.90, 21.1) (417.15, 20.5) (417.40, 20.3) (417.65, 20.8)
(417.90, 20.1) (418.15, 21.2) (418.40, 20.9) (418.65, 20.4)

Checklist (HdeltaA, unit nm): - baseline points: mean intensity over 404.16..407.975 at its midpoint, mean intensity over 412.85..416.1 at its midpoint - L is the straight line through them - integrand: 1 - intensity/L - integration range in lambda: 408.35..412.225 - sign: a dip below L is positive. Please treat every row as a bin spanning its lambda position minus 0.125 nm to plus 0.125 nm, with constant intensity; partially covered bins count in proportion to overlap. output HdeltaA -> 0.68 nm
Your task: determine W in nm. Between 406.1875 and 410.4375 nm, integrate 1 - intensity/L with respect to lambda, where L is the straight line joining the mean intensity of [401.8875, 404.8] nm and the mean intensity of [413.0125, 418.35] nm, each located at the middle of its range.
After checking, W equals 0.57 nm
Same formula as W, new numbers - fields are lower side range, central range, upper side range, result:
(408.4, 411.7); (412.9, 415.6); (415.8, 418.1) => -0.25 nm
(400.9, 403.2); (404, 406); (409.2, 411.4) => -0.22 nm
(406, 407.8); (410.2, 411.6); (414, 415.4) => 0.31 nm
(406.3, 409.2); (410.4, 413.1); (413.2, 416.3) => 0.21 nm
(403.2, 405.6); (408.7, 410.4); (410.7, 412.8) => 0.40 nm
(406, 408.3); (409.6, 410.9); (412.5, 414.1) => 0.50 nm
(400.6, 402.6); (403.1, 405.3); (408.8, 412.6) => -0.13 nm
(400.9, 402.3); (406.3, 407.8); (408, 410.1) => -0.12 nm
